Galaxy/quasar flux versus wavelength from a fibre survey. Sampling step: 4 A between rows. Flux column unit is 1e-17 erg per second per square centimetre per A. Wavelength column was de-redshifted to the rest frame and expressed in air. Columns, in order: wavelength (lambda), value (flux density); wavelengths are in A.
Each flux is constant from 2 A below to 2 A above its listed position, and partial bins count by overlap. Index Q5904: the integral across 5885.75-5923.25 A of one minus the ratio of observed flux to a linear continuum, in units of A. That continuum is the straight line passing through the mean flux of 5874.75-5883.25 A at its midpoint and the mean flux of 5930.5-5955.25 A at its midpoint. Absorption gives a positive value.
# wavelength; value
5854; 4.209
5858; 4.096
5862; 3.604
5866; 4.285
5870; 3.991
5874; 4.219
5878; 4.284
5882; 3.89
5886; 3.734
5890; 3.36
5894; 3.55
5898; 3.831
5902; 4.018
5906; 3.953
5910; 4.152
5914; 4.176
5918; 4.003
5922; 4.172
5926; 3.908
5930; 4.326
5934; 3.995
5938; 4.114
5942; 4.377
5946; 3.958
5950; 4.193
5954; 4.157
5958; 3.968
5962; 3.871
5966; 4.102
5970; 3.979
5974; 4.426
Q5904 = 2.1 A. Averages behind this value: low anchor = 4.12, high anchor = 4.14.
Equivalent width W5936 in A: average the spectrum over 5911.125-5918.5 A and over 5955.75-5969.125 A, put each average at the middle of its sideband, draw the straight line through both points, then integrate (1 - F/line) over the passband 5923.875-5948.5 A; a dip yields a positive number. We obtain -0.4 A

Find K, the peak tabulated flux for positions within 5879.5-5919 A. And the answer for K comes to 4.176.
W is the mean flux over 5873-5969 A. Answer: 4.01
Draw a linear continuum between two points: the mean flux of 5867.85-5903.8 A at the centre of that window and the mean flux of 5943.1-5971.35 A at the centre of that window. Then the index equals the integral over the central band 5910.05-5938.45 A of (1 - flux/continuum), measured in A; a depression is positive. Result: -1.0 A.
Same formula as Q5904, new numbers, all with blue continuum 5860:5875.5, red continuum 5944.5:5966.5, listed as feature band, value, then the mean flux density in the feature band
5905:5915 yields -0.18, 4.1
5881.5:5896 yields 1.50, 3.61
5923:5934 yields -0.18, 4.1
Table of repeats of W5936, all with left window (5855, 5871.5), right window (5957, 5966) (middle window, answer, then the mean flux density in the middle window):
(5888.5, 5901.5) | 1.1 A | 3.64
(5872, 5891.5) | 0.4 A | 3.91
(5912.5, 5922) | -0.3 A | 4.1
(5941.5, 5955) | -0.6 A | 4.15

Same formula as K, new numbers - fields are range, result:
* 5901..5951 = 4.377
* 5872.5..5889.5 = 4.284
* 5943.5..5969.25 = 4.193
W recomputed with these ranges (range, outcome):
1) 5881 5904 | 3.72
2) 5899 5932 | 4.08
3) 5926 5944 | 4.17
